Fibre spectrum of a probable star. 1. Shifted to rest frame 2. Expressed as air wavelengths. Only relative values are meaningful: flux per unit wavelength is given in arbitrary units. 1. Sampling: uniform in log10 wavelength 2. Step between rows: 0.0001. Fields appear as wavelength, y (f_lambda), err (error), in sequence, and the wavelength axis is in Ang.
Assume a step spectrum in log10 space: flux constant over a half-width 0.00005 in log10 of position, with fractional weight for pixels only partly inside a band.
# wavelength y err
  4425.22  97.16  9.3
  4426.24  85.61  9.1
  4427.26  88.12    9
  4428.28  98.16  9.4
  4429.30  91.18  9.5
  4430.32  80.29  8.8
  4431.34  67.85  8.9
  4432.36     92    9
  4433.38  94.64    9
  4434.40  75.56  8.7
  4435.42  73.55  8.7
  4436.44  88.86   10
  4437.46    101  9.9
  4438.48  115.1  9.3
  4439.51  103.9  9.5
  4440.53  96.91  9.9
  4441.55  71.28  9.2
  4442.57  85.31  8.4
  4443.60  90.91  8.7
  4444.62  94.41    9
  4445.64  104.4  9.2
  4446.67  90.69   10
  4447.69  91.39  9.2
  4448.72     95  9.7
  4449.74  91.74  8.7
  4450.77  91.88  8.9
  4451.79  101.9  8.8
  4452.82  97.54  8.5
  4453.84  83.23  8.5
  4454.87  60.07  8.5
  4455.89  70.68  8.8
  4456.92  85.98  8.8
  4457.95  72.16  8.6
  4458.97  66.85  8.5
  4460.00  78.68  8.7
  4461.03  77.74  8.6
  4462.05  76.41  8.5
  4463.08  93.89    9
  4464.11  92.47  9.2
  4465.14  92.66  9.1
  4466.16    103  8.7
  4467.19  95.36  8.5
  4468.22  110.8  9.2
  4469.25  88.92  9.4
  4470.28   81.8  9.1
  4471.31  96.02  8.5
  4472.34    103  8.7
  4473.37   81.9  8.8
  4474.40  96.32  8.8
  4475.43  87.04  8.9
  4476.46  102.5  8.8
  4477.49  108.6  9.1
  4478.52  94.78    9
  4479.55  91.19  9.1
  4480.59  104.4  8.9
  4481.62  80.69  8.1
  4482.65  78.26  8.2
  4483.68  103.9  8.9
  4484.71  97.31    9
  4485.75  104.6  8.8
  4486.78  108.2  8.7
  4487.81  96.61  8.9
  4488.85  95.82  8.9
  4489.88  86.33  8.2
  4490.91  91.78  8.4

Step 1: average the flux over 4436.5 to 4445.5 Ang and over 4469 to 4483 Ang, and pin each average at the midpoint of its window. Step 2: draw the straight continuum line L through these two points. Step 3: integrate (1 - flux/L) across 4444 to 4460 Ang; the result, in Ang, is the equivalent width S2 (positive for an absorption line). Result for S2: 1.4 Ang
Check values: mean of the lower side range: 95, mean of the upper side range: 92.8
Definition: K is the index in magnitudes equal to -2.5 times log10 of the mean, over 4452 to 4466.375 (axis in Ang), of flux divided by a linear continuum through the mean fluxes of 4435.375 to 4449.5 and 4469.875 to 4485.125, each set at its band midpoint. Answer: 0.143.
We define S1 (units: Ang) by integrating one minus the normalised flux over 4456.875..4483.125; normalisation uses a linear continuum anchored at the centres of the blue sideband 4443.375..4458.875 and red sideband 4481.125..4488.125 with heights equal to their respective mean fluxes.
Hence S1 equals 0.59 Ang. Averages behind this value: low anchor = 87.5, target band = 90.2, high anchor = 95.8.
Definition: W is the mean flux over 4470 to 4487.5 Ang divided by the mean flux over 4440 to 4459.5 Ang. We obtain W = 1.1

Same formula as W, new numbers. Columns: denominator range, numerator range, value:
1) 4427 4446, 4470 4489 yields 1.06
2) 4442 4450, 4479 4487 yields 1.03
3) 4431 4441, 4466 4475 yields 1.04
